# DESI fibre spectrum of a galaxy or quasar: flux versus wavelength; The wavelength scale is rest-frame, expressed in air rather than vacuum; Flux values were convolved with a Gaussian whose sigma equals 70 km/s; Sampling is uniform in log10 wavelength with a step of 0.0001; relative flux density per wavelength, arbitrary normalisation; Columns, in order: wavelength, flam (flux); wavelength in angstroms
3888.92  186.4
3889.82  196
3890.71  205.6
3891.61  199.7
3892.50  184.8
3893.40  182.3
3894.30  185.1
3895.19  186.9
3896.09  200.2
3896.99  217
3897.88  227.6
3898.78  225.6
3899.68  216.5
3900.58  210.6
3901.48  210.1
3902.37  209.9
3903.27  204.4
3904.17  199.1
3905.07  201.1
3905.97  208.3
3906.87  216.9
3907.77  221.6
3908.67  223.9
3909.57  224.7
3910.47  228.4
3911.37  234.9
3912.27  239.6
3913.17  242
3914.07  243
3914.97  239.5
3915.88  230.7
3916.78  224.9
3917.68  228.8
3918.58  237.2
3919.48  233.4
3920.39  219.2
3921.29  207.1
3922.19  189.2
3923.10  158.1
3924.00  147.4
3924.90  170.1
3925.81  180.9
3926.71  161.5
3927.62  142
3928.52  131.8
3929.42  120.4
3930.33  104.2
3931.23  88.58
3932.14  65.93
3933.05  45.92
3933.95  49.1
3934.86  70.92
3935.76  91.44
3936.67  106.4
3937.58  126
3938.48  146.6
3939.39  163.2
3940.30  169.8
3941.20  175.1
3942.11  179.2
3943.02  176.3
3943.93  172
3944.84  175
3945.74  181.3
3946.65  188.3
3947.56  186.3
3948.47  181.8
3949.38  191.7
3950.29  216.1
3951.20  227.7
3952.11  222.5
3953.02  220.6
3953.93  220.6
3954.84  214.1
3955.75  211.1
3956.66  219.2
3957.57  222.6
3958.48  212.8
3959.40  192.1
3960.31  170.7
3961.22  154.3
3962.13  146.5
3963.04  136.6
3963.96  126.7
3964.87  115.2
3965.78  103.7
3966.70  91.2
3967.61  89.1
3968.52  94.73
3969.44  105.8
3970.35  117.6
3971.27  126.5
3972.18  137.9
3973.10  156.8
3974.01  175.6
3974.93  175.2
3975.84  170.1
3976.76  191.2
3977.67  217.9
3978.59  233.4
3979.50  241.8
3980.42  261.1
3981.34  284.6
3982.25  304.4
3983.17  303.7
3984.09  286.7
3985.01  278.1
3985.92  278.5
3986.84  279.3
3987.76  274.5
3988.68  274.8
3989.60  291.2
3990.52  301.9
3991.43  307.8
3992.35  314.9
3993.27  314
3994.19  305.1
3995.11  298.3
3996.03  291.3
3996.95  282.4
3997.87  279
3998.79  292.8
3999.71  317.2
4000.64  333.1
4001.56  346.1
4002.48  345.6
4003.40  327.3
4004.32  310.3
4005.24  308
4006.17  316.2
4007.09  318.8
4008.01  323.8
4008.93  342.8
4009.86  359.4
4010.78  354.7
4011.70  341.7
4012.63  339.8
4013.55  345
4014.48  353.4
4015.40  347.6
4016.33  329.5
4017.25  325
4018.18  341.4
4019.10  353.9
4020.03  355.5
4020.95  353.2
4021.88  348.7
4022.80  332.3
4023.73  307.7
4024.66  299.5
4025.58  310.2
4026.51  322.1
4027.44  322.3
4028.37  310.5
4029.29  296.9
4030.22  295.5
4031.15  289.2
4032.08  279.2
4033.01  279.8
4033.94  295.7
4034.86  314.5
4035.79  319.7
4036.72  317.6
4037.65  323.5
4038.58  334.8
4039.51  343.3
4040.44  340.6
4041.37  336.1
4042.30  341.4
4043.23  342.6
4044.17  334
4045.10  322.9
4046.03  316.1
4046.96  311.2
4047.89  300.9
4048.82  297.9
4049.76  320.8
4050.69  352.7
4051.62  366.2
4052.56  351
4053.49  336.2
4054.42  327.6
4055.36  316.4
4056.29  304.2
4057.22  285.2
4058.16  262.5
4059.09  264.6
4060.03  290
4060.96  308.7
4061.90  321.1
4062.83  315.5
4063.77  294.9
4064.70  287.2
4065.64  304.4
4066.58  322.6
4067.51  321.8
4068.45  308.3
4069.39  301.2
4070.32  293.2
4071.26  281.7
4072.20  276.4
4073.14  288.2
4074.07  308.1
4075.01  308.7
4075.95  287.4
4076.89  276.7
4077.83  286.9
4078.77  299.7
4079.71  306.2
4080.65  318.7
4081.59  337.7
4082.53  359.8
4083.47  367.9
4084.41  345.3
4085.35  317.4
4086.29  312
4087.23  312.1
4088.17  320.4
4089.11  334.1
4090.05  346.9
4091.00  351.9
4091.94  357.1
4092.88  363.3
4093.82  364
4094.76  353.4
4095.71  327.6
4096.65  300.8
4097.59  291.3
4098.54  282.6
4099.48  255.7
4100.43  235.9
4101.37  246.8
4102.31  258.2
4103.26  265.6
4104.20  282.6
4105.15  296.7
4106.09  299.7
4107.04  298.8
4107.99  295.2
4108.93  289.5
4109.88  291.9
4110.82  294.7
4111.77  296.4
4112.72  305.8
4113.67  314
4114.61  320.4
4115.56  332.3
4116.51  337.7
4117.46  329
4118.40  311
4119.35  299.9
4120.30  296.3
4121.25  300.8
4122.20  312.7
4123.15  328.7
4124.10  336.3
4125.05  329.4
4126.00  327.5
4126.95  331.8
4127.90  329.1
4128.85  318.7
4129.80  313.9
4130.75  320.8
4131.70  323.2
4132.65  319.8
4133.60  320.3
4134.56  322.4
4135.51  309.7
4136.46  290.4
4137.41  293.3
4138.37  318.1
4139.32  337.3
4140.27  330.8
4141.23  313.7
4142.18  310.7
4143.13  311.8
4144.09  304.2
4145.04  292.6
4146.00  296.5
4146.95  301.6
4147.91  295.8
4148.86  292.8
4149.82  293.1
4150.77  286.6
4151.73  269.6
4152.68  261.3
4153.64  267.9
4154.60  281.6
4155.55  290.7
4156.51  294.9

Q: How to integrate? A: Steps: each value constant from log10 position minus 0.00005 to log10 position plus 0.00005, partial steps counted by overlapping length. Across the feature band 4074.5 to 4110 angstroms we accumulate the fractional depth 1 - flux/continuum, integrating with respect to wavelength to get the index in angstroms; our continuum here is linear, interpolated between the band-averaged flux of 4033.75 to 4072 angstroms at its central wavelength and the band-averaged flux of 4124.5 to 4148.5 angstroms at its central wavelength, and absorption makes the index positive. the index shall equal 0.6 angstroms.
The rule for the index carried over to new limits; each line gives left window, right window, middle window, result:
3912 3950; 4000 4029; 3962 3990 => 6.9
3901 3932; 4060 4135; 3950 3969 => 4.4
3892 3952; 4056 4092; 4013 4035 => -4.4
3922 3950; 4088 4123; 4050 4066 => -3.1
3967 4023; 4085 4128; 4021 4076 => -3.3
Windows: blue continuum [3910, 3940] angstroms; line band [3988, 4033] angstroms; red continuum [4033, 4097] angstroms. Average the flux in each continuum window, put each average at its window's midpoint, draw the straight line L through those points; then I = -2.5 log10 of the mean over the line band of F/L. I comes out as -0.23 mag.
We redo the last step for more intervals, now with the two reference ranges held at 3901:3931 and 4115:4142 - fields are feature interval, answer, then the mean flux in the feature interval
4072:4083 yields -0.053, 305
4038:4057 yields -0.201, 329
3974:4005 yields -0.163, 281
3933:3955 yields 0.293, 166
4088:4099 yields -0.116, 333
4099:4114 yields 0.089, 283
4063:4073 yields -0.052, 299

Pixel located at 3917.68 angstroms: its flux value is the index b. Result 228.8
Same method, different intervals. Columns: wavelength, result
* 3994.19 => 305.1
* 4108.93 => 289.5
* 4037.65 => 323.5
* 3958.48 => 212.8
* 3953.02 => 220.6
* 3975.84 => 170.1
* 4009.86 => 359.4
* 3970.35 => 117.6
